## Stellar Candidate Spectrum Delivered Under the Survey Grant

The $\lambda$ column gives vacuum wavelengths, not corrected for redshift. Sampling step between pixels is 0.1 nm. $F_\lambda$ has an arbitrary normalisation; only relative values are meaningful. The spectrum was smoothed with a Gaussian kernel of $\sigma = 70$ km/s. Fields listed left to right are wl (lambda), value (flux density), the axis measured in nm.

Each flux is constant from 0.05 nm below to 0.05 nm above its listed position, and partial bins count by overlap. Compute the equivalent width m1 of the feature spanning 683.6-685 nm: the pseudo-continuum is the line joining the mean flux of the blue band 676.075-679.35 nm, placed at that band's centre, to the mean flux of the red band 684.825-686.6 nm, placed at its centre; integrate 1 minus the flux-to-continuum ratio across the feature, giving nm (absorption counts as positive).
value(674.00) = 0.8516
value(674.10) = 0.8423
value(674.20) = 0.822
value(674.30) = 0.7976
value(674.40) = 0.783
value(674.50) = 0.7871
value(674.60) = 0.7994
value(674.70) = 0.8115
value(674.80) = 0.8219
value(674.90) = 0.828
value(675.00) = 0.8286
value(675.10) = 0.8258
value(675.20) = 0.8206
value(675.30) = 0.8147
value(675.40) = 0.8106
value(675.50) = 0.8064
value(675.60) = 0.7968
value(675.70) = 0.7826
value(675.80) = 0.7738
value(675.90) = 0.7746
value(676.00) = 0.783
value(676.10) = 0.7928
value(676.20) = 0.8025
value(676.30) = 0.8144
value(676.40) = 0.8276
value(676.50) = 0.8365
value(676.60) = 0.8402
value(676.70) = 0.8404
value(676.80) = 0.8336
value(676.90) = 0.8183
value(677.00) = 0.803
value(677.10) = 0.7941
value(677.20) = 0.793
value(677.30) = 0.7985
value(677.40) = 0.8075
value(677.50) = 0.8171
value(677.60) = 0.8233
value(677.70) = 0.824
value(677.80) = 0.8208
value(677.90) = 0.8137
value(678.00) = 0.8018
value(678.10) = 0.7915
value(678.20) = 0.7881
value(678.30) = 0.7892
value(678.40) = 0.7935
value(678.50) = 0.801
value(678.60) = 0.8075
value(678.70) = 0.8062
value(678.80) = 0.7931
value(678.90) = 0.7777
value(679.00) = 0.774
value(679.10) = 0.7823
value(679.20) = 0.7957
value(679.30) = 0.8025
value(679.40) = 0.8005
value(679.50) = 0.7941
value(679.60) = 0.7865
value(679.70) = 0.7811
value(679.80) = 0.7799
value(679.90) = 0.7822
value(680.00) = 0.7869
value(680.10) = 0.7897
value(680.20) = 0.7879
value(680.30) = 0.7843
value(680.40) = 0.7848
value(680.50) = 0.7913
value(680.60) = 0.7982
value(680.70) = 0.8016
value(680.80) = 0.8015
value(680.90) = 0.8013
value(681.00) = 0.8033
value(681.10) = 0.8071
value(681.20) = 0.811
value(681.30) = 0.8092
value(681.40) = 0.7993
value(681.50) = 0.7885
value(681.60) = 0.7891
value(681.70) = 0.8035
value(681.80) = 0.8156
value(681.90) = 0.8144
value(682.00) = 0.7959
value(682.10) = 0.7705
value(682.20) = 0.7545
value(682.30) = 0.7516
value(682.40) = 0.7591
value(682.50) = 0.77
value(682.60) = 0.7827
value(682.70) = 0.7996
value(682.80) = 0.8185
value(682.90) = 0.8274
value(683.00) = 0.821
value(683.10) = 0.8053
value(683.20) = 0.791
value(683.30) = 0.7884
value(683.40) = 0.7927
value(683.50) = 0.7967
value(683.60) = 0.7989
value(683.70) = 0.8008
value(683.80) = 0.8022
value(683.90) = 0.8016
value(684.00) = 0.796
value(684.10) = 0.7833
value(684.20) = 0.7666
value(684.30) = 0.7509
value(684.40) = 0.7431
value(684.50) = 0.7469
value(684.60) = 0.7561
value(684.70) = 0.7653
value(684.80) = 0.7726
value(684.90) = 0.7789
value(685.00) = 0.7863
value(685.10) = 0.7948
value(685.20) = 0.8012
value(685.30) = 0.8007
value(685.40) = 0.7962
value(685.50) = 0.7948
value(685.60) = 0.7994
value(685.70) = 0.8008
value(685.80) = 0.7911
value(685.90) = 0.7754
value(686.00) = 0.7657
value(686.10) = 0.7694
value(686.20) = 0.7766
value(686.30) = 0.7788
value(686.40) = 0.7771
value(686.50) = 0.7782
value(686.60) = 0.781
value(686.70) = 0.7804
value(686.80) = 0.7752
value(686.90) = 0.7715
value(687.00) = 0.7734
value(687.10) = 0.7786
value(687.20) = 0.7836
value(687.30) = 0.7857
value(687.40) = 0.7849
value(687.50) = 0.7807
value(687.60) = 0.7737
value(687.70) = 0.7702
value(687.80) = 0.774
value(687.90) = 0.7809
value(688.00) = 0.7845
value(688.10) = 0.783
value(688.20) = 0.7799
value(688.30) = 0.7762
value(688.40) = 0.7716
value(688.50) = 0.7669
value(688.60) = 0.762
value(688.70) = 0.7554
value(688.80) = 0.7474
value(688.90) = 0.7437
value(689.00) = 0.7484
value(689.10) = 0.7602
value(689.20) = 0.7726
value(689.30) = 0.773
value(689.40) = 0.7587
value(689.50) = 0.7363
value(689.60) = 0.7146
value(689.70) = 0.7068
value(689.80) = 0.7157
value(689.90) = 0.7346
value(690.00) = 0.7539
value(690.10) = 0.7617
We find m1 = 0.02 nm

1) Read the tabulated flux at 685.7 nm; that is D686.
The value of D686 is 0.8008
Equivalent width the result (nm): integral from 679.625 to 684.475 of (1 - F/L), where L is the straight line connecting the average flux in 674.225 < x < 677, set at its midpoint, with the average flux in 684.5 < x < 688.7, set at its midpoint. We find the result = 0.004 nm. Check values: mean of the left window 0.809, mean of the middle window 0.791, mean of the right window 0.779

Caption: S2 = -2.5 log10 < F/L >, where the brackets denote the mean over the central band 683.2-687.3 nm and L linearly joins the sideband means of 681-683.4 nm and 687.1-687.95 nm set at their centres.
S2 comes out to 0.01 mag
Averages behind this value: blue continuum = 0.795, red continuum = 0.779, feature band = 0.782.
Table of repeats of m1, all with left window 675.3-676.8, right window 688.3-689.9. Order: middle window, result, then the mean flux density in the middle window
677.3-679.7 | -0.01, 0.799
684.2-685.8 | -0.02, 0.779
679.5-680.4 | 0.01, 0.785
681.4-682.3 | -0.01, 0.79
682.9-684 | -0.04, 0.801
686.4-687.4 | -0.03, 0.779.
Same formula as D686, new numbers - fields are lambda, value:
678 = 0.8018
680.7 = 0.8016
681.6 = 0.7891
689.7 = 0.7068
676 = 0.783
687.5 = 0.7807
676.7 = 0.8404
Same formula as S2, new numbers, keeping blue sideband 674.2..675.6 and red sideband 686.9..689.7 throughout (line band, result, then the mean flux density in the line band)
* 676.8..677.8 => -0.011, 0.811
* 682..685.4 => -0.004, 0.784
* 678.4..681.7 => -0.001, 0.794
